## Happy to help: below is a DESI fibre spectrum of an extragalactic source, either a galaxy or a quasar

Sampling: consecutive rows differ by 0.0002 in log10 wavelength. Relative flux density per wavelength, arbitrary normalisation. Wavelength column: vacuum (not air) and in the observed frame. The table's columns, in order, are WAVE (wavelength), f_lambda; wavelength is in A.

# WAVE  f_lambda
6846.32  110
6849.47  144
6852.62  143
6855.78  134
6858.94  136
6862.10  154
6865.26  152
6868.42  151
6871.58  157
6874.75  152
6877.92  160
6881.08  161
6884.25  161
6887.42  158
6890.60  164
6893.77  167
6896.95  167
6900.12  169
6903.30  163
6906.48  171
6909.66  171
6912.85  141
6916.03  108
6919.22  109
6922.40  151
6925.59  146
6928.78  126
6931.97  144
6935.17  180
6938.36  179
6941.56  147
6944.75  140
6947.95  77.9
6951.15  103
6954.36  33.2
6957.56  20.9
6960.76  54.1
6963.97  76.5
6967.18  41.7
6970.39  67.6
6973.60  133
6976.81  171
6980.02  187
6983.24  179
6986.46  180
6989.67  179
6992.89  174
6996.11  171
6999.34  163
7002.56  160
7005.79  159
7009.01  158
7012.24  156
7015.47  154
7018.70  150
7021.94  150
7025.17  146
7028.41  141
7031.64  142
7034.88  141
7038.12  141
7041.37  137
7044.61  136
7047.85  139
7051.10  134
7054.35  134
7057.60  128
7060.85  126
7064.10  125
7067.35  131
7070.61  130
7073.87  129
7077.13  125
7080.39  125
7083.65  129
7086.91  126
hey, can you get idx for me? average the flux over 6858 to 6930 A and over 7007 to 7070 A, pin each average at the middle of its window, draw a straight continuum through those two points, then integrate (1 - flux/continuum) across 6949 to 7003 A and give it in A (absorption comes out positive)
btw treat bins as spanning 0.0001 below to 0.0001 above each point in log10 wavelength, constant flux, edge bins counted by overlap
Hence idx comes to 8.6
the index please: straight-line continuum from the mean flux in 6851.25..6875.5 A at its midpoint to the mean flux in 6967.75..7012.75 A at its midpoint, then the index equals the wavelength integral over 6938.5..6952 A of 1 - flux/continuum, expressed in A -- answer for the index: 2.6 A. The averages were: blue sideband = 147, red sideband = 157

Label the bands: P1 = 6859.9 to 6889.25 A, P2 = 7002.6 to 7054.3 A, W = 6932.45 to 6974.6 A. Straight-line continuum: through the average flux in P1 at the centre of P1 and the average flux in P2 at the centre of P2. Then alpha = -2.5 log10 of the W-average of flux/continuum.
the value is 0.48 mag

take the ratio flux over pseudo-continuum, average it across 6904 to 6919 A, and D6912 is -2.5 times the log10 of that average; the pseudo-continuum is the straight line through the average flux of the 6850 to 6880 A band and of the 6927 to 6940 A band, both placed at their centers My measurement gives 0.07 mag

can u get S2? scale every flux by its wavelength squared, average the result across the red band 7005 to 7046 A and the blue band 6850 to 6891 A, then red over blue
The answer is 1.0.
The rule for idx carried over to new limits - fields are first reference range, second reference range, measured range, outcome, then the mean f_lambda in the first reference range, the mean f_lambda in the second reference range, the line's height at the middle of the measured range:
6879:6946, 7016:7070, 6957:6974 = 9.64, 154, 138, 147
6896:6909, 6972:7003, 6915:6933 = 4.00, 168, 170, 168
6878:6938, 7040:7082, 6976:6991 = -3.92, 154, 131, 142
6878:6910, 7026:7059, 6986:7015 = -4.06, 165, 138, 145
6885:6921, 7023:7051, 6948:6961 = 8.13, 154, 140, 148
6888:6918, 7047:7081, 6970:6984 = -0.80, 157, 130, 144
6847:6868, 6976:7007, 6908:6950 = 5.01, 143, 172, 159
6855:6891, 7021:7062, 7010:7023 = -1.16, 153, 138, 140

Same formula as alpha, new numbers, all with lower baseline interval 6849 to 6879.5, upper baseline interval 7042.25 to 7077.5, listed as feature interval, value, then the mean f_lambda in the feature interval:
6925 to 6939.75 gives -0.09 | 155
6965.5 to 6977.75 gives 0.36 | 99.5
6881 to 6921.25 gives -0.07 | 154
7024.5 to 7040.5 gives -0.07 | 142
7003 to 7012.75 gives -0.17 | 158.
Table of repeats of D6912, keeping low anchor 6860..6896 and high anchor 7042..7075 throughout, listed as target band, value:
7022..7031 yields -0.07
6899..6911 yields -0.10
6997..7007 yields -0.16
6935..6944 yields -0.11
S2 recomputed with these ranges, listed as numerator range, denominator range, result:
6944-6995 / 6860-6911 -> 0.73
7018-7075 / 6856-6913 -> 0.90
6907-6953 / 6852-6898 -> 0.90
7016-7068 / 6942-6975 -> 1.84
